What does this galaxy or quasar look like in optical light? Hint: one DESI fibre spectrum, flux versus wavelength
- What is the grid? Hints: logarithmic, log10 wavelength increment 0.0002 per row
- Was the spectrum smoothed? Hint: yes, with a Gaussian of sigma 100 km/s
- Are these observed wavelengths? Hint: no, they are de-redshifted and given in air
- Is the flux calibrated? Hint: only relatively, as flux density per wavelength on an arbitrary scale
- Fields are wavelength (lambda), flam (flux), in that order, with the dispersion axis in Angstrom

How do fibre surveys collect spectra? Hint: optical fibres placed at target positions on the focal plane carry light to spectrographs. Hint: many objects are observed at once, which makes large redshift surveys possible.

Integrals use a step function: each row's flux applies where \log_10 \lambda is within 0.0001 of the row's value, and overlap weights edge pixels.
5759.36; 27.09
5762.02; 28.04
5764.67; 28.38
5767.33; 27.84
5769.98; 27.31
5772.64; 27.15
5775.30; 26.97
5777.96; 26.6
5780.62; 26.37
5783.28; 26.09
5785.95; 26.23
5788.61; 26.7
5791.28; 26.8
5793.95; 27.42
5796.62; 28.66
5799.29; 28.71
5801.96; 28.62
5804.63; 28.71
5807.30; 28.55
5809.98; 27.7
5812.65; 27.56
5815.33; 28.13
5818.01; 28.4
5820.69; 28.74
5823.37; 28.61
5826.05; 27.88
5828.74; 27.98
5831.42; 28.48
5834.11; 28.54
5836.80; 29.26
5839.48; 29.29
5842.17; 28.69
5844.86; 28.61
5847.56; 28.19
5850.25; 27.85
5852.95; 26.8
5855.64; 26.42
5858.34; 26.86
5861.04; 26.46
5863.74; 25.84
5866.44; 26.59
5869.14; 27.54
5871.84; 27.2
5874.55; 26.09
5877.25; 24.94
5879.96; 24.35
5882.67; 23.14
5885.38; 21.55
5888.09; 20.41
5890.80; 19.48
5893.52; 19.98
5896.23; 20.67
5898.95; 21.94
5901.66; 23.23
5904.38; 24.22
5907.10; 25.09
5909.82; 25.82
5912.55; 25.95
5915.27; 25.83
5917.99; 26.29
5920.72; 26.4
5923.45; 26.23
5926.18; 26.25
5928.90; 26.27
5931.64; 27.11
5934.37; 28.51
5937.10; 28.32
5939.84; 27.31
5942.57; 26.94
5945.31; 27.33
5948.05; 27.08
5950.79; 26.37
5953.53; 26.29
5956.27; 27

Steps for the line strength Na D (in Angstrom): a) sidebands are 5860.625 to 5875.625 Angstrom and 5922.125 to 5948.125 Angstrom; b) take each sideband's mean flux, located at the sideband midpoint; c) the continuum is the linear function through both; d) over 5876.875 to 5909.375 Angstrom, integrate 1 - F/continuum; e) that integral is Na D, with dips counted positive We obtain 5.3 Angstrom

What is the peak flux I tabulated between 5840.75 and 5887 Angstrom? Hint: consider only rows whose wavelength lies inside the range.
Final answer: 28.69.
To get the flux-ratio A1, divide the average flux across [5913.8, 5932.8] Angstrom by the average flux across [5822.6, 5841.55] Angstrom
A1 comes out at 0.92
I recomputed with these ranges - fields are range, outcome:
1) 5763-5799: 28.66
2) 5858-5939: 28.51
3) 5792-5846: 29.29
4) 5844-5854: 28.61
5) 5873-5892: 26.09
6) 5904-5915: 25.95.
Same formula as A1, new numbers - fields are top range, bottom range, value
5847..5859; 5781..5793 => 1.03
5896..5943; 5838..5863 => 0.93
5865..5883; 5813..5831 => 0.91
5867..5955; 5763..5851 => 0.90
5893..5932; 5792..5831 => 0.88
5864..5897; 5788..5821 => 0.84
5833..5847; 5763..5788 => 1.07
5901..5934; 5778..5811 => 0.94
